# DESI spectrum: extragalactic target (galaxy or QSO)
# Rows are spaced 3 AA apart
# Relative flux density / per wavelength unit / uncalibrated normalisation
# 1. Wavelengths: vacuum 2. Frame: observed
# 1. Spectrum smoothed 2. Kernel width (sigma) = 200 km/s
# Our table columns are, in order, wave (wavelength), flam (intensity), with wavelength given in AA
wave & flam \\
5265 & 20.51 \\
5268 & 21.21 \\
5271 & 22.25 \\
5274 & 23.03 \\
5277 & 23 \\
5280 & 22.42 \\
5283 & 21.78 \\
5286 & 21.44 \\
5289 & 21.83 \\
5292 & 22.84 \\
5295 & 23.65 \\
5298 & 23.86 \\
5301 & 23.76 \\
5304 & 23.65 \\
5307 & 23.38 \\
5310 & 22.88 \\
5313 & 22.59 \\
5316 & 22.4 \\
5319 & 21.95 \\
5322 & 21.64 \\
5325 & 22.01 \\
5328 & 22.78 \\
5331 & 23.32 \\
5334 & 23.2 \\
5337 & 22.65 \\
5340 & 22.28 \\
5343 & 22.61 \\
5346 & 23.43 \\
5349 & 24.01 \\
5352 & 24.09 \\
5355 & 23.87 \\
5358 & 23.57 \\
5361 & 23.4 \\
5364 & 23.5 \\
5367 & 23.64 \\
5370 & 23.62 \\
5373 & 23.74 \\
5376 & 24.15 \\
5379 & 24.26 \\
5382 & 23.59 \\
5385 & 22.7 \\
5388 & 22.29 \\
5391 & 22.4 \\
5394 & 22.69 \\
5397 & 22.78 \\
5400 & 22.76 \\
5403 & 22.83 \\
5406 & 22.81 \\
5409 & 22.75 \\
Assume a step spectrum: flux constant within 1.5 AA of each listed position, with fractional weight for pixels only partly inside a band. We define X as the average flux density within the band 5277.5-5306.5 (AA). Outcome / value 22.8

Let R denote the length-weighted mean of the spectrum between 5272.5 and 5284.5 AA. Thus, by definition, 22.6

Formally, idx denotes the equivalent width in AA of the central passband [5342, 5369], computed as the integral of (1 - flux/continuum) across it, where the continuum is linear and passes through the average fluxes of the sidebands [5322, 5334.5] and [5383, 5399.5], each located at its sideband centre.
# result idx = -1.1 AA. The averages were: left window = 22.7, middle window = 23.6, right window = 22.6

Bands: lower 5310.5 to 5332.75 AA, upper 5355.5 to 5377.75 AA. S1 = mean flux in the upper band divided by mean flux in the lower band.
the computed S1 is 1.1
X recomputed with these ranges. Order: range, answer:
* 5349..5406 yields 23.3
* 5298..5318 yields 23.1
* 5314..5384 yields 23.2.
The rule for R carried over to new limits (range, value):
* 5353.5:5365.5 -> 23.6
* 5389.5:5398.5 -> 22.6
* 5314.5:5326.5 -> 22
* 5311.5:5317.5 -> 22.5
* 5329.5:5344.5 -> 22.8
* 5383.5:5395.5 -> 22.5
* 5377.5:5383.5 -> 23.9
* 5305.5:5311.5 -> 23.1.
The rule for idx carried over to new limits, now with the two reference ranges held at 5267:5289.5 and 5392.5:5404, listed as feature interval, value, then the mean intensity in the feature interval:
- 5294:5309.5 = -0.9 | 23.6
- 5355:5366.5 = -0.5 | 23.6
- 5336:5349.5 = -0.3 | 22.9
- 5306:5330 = -0.1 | 22.5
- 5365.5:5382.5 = -0.9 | 23.8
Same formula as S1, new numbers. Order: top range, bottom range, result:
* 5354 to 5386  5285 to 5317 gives 1.03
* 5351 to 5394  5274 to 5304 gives 1.03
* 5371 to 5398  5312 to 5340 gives 1.03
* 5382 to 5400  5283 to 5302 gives 1.00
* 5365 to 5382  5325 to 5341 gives 1.05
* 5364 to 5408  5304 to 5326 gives 1.03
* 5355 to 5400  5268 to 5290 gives 1.05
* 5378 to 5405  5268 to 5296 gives 1.02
